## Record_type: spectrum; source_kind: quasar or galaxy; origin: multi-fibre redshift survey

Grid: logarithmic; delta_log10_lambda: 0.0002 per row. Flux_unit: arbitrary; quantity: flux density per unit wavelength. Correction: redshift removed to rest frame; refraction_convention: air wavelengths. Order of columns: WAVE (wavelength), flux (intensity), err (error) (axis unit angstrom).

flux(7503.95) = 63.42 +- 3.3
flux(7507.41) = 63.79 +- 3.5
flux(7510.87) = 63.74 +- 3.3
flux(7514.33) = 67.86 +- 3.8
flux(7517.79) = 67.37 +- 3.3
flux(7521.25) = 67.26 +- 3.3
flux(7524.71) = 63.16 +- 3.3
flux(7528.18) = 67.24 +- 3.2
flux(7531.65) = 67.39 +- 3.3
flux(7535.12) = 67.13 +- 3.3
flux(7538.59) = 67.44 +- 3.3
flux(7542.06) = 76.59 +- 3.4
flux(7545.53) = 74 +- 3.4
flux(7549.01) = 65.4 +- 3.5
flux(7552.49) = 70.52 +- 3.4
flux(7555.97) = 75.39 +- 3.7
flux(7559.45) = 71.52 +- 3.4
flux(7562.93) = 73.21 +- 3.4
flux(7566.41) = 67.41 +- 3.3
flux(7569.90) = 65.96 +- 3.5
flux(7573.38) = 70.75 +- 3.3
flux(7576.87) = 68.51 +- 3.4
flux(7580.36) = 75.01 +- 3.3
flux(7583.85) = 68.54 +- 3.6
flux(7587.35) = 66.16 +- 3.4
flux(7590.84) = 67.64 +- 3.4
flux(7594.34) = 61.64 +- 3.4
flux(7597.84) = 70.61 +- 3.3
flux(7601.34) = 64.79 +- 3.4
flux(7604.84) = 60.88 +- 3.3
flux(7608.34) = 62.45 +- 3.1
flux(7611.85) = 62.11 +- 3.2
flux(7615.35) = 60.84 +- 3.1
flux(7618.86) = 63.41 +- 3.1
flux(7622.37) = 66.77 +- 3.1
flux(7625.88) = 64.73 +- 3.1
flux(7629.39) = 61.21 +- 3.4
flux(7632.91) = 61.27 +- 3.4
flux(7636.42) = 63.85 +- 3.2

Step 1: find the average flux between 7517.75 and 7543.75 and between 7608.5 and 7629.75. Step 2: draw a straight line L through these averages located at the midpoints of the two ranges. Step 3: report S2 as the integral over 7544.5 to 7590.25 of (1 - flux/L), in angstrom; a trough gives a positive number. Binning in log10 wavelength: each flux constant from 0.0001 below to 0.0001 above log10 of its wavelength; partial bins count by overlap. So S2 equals -2.8 angstrom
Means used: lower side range 68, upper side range 63.3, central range 70.1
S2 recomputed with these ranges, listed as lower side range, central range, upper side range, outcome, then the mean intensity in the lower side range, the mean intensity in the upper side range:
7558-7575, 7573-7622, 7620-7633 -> 0.63 angstrom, 69.8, 63.8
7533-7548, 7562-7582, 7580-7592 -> -0.16 angstrom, 70.9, 68.8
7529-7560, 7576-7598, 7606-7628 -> -0.62 angstrom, 70.5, 63.3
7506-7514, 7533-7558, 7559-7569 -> -0.96 angstrom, 64.5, 70.2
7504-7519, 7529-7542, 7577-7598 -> -0.45 angstrom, 65.4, 68.1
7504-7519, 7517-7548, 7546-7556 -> -0.34 angstrom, 65.4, 70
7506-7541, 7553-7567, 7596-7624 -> -1.44 angstrom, 66.5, 64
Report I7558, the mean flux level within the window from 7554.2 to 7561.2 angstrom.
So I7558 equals 73.5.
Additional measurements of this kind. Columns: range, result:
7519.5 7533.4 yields 66.3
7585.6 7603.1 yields 66.2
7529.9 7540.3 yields 67.3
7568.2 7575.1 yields 68.4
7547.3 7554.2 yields 67.9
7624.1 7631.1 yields 63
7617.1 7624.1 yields 65.1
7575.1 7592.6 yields 69.1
